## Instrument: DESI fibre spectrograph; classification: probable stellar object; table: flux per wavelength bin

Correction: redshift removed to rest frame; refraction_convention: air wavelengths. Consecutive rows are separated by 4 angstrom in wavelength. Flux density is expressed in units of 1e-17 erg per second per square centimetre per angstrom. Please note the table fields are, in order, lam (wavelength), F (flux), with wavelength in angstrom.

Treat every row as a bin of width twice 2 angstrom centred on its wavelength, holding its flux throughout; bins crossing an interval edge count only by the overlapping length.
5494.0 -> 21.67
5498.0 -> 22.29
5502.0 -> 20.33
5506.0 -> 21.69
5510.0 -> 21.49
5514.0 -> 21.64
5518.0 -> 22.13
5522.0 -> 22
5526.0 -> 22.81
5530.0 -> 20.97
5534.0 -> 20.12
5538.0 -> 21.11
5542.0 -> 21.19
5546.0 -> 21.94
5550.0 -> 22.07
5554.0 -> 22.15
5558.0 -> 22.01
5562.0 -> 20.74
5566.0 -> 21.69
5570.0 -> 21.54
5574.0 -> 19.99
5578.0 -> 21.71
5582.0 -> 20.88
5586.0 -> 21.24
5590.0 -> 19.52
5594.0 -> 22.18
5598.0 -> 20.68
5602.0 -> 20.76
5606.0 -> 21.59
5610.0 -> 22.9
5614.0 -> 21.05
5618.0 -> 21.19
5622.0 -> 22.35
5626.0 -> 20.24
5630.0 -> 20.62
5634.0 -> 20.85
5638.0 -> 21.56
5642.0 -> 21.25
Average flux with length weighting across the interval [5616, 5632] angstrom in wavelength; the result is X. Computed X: 21.1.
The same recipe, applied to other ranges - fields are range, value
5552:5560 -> 22.1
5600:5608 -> 21.2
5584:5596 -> 21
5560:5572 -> 21.3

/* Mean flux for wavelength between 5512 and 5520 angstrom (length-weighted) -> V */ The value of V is 21.9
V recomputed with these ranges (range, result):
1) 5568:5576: 20.8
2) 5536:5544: 21.1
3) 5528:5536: 20.5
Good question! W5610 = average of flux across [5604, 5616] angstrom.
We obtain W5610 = 21.8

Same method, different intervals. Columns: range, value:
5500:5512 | 21.2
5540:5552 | 21.7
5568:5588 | 21.1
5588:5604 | 20.8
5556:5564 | 21.4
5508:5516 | 21.6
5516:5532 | 22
